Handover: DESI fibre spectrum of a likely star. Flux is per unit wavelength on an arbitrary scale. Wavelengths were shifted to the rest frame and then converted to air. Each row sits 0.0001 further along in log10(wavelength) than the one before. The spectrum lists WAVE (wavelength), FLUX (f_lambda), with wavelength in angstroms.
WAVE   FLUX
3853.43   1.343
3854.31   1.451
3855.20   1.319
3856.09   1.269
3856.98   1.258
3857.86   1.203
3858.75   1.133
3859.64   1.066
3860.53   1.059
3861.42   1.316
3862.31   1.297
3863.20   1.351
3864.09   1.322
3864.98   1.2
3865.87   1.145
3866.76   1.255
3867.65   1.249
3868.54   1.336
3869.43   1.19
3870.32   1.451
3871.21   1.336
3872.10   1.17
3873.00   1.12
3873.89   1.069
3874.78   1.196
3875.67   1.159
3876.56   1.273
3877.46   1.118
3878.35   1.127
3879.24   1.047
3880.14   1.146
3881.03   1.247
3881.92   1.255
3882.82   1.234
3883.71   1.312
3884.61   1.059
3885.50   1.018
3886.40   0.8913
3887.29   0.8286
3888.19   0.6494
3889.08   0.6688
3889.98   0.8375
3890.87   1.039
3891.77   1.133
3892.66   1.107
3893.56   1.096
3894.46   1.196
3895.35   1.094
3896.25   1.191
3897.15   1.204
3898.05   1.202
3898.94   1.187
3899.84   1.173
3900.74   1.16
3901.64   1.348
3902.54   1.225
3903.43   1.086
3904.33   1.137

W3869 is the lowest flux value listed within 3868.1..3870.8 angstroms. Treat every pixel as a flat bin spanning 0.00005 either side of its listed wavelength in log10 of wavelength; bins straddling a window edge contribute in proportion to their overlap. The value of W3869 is 1.19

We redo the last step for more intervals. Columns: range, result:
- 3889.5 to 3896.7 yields 0.8375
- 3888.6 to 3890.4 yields 0.6688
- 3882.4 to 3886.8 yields 0.8913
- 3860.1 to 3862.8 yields 1.059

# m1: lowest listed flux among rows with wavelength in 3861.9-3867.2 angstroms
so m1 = 1.145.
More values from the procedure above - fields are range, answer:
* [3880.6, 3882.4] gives 1.247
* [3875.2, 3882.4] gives 1.047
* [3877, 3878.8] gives 1.118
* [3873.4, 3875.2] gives 1.069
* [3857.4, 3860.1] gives 1.066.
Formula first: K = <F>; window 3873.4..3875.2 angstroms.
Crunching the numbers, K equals 1.13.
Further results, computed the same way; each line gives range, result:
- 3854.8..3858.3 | 1.26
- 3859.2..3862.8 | 1.19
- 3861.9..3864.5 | 1.32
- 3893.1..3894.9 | 1.14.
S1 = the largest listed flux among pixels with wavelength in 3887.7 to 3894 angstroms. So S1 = 1.133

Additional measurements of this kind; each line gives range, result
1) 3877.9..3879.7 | 1.127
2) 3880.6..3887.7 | 1.312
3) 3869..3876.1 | 1.451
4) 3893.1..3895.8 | 1.196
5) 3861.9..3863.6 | 1.351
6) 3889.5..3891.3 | 1.039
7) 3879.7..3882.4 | 1.255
